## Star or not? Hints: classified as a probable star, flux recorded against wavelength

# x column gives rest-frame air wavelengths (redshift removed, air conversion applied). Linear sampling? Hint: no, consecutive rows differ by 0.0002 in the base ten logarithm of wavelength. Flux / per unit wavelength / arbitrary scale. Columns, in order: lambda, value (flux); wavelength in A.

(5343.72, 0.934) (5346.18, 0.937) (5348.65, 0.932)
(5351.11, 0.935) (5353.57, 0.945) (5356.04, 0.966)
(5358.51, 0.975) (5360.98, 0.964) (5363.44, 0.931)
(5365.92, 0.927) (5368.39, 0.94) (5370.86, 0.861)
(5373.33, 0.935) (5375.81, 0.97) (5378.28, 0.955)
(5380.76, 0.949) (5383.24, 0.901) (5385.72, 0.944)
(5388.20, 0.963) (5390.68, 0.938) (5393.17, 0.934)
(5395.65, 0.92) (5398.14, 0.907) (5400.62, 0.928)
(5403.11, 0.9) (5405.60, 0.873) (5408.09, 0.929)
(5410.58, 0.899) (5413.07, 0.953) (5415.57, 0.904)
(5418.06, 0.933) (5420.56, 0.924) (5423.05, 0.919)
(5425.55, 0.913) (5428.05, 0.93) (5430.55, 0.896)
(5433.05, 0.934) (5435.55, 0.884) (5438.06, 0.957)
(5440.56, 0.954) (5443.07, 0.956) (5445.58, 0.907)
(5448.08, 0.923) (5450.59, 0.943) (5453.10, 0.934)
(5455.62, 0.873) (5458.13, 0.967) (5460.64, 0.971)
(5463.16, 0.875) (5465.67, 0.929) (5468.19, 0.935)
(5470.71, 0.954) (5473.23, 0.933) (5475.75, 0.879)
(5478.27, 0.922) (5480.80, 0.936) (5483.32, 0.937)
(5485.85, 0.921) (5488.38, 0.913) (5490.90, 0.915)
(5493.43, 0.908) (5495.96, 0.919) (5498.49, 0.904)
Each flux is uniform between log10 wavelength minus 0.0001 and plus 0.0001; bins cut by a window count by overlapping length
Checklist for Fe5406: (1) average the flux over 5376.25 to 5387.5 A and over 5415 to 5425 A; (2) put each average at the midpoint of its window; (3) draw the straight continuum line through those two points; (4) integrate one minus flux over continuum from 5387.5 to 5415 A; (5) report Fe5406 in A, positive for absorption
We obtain 0.3 A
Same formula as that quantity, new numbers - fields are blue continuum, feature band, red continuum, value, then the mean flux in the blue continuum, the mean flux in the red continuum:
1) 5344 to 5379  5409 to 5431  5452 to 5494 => 0.3 A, 0.941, 0.924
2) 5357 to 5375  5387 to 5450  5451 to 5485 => 0.5 A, 0.935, 0.927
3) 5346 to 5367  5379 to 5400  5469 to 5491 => 0.2 A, 0.946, 0.924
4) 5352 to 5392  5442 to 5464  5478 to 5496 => 0.0 A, 0.941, 0.921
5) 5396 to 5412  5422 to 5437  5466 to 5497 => 0.0 A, 0.907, 0.923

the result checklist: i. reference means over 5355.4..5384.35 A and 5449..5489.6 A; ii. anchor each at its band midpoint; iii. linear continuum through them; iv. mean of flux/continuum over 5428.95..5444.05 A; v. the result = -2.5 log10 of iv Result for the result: 0.00 mag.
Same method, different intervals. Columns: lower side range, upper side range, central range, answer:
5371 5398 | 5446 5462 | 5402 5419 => 0.026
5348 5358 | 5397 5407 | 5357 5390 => -0.013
